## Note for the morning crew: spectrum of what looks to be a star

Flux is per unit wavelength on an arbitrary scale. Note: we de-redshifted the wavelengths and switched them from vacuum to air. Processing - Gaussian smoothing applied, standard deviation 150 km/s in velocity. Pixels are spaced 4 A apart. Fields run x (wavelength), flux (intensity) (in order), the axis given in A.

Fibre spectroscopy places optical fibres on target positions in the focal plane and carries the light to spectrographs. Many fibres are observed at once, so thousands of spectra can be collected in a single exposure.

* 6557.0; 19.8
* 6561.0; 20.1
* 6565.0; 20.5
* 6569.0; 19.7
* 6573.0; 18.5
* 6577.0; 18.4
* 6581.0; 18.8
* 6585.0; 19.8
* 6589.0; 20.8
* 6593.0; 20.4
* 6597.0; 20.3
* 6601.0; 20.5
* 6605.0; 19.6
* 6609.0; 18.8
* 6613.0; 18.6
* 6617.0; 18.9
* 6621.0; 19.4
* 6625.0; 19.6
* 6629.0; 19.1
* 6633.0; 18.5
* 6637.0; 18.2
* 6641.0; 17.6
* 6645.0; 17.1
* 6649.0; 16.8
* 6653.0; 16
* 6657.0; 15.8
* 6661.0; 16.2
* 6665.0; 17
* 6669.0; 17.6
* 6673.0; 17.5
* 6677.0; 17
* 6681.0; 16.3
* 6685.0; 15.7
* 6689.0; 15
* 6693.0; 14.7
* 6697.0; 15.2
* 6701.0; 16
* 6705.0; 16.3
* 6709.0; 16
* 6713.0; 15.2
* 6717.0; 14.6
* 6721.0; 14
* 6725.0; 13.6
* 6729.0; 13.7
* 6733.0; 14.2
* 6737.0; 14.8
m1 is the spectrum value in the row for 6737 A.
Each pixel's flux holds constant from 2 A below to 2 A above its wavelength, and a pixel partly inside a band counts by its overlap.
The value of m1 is 14.8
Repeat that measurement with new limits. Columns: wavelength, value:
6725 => 13.6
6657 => 15.8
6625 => 19.6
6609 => 18.8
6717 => 14.6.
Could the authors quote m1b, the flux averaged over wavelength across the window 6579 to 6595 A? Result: 20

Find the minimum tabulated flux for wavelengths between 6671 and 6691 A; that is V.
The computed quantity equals 15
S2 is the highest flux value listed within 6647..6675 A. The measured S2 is 17.6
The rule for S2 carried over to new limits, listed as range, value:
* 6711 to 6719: 15.2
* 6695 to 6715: 16.3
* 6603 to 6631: 19.6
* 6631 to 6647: 18.5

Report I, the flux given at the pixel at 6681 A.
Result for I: 16.3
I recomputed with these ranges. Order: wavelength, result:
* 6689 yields 15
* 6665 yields 17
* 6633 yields 18.5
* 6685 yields 15.7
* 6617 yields 18.9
